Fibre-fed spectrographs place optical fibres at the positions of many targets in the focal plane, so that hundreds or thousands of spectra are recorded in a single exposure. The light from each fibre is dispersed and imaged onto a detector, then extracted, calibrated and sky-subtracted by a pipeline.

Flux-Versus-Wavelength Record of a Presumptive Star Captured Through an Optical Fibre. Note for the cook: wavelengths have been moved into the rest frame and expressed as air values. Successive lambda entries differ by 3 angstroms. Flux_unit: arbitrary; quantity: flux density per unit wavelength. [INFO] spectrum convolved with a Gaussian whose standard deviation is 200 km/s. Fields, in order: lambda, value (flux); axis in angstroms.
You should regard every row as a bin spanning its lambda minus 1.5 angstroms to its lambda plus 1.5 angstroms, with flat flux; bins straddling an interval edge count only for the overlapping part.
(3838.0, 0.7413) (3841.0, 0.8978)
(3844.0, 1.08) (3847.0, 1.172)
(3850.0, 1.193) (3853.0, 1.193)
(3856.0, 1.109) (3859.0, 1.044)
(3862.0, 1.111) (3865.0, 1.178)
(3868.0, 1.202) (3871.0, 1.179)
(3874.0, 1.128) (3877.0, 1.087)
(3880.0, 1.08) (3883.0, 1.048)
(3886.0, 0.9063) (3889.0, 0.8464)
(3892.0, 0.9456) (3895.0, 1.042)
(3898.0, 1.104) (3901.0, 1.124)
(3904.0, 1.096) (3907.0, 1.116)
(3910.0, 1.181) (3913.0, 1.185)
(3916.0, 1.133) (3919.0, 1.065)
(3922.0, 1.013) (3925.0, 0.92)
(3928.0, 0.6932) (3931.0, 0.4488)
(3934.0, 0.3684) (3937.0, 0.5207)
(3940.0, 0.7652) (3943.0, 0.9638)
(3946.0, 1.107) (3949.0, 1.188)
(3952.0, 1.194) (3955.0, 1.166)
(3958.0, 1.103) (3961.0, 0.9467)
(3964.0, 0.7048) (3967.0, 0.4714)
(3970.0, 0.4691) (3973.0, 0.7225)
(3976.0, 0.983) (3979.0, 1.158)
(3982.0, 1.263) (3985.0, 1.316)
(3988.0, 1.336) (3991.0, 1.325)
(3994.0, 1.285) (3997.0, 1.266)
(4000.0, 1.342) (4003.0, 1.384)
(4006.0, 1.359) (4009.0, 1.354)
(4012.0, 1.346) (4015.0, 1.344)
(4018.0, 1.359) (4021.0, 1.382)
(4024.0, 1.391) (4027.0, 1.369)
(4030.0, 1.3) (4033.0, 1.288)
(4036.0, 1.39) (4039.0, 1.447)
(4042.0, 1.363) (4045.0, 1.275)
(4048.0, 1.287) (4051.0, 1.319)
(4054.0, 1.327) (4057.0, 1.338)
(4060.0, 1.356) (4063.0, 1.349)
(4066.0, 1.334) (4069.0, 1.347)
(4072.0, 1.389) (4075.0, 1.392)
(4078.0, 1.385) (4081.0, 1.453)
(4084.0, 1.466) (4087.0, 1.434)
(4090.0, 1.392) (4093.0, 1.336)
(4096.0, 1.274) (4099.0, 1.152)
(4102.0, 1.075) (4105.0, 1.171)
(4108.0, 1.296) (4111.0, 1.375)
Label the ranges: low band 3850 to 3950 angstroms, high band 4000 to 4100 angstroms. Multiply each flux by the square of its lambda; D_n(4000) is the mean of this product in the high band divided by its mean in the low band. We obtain 1.46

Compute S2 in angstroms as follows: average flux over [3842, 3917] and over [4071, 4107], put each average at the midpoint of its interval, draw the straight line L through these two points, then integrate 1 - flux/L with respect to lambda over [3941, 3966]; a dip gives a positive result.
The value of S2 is 3.1 angstroms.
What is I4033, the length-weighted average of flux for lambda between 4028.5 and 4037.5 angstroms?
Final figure 1.33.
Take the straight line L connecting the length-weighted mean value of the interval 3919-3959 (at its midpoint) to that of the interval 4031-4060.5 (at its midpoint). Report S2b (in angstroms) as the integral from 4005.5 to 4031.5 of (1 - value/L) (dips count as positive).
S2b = -2.87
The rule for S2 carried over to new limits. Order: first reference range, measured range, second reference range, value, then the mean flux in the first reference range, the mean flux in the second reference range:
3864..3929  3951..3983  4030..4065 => 7.3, 1.06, 1.34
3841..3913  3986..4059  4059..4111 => -4.8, 1.09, 1.33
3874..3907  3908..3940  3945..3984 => 4.9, 1.04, 0.962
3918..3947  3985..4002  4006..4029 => -1.7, 0.776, 1.36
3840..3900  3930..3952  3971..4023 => 7.1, 1.08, 1.26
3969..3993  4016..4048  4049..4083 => -2.6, 1.09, 1.36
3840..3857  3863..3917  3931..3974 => -5.0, 1.11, 0.823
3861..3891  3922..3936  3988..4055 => 6.2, 1.07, 1.34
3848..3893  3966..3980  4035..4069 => 5.4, 1.09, 1.34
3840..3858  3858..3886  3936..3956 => -0.6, 1.11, 0.994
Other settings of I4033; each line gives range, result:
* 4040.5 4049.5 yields 1.31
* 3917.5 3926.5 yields 0.999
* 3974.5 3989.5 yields 1.21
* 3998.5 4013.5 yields 1.36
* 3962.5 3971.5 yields 0.548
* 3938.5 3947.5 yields 0.945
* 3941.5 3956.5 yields 1.12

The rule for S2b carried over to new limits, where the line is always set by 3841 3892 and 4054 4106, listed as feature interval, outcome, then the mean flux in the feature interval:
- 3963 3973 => 5.3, 0.567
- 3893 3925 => 1.2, 1.09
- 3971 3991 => 1.5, 1.13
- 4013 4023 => -0.8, 1.36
